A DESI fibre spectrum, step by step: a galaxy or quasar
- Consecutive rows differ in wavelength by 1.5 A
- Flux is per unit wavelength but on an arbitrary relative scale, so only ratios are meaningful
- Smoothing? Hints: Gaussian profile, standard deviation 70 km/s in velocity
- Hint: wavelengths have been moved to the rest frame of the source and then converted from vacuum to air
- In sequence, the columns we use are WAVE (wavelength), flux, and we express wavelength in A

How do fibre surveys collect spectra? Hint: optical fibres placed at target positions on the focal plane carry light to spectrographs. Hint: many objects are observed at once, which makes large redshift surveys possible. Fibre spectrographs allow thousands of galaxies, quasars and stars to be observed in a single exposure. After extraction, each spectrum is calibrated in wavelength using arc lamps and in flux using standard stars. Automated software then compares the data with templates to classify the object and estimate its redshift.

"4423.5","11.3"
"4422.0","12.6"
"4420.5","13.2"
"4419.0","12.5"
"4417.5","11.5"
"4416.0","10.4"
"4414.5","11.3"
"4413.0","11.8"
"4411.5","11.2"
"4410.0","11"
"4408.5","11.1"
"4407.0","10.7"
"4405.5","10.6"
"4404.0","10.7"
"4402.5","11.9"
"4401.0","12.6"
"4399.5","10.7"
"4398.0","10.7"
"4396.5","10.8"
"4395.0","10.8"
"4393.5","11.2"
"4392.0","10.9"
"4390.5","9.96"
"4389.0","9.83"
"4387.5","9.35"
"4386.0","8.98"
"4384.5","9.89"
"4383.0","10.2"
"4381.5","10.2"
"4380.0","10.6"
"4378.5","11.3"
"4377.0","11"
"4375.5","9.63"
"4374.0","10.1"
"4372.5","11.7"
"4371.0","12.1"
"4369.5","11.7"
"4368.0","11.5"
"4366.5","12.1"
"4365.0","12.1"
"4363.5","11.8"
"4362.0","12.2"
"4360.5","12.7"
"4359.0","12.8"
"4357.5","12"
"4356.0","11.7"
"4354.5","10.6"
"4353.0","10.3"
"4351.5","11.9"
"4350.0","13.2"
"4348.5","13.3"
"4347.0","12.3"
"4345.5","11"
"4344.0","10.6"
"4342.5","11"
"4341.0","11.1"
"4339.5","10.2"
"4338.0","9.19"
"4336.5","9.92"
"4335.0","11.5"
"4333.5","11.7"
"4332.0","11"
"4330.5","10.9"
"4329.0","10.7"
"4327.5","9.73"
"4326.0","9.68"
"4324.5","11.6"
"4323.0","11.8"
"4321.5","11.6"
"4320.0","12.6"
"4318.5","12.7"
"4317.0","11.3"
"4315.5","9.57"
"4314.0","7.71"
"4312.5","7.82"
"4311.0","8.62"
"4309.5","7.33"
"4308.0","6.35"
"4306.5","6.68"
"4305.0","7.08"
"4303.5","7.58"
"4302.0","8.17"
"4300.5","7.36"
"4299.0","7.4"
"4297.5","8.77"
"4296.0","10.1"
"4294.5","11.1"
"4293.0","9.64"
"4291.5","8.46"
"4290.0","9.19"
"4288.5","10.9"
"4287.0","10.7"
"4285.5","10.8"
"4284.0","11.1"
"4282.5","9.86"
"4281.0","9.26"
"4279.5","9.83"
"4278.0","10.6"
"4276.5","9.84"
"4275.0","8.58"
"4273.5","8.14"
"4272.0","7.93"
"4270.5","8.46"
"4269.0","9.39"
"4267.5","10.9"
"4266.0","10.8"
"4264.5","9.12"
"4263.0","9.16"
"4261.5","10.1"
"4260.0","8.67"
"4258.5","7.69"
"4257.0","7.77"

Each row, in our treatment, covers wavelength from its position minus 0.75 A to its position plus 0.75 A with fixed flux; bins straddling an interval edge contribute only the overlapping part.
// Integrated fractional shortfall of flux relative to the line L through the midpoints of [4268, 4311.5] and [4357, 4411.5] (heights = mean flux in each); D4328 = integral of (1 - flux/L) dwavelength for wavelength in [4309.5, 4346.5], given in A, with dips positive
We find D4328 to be -2.7 A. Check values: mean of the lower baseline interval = 8.95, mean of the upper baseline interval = 11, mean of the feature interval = 10.5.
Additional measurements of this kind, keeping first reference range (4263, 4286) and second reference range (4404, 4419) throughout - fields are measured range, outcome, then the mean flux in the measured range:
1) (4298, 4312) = 3.5 A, 7.43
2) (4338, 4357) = -1.7 A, 11.4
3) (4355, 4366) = -1.7 A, 12.1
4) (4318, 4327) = -1.3 A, 11.6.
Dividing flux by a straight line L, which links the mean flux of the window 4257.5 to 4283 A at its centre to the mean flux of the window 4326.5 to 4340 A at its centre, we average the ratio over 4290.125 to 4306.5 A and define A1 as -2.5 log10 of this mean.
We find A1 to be 0.16 mag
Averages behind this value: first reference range 9.29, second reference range 10.5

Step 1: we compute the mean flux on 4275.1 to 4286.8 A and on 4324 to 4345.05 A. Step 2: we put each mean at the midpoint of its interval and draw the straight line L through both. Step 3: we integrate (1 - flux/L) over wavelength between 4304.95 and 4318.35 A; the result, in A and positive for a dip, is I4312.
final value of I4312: 2.7 A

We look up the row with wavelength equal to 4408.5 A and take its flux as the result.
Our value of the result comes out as 11.1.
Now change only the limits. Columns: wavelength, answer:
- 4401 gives 12.6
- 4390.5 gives 9.96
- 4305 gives 7.08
